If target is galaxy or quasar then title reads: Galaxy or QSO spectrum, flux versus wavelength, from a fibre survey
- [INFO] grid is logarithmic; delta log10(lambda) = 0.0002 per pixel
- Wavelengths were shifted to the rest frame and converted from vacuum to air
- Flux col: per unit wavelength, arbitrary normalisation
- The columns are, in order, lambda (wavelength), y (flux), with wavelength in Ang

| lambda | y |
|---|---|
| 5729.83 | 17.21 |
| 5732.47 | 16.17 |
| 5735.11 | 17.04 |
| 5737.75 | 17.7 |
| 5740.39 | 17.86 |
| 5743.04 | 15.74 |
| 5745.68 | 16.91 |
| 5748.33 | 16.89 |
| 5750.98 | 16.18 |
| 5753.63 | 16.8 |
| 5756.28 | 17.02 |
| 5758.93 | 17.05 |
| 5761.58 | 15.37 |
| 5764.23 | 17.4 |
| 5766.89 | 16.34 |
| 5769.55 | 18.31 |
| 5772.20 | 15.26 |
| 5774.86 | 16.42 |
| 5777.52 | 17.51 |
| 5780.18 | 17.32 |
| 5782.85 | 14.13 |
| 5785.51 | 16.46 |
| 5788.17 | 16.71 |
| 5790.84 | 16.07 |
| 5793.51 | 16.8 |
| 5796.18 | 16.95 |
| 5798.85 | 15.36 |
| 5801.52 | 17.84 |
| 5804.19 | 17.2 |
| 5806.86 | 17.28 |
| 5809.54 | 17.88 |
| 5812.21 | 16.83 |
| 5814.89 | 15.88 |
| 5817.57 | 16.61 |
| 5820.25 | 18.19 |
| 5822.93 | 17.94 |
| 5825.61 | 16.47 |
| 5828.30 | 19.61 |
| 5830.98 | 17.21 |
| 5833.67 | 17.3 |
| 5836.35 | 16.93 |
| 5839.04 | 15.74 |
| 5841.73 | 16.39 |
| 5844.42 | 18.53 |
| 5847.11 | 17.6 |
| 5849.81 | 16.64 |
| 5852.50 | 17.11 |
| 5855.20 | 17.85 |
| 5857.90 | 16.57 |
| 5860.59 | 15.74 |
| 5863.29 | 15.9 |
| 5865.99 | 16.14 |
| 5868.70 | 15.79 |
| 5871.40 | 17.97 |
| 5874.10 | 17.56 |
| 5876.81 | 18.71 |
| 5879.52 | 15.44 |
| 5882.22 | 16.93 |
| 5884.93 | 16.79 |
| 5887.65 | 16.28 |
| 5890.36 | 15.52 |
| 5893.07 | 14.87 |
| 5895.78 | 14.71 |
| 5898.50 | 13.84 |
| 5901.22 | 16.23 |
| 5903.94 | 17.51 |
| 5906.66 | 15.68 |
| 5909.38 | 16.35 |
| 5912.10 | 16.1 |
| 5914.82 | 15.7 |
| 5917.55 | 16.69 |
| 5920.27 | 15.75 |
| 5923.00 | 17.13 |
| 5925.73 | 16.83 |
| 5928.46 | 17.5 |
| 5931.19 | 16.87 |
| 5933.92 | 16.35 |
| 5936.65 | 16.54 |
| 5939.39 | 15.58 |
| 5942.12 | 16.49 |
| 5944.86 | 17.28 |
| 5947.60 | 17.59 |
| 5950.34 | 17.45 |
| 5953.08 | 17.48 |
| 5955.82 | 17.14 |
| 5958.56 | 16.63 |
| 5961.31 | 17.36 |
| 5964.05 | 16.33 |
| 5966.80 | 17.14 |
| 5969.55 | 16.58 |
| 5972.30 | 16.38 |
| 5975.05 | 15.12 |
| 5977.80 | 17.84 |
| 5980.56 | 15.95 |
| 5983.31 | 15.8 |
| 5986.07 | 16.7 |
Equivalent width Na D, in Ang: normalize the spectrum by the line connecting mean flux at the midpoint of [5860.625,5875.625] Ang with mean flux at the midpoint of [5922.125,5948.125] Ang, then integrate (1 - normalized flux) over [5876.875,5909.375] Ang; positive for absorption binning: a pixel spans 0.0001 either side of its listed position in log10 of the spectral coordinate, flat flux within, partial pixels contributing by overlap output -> 1.4 Ang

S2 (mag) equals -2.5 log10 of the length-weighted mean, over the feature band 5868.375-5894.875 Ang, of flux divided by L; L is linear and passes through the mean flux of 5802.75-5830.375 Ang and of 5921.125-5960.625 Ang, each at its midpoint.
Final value 0.035 mag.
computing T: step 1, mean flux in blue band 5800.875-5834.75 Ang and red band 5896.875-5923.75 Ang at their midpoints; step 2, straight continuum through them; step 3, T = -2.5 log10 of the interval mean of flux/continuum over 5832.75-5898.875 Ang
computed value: 0.01 mag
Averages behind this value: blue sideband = 17.4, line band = 16.5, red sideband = 16.1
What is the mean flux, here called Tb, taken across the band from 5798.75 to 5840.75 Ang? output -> 17.2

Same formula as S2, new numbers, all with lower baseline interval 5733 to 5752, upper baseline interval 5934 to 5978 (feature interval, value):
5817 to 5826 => -0.039 mag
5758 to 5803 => 0.021 mag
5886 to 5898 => 0.104 mag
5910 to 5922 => 0.045 mag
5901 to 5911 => 0.022 mag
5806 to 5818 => -0.003 mag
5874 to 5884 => -0.018 mag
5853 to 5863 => 0.010 mag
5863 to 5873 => 0.018 mag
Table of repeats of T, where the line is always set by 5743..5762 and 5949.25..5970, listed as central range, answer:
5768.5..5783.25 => 0.00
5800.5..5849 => -0.03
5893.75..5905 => 0.10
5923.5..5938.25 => 0.01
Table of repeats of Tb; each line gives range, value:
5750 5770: 16.8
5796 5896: 16.9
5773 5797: 16.4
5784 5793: 16.4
